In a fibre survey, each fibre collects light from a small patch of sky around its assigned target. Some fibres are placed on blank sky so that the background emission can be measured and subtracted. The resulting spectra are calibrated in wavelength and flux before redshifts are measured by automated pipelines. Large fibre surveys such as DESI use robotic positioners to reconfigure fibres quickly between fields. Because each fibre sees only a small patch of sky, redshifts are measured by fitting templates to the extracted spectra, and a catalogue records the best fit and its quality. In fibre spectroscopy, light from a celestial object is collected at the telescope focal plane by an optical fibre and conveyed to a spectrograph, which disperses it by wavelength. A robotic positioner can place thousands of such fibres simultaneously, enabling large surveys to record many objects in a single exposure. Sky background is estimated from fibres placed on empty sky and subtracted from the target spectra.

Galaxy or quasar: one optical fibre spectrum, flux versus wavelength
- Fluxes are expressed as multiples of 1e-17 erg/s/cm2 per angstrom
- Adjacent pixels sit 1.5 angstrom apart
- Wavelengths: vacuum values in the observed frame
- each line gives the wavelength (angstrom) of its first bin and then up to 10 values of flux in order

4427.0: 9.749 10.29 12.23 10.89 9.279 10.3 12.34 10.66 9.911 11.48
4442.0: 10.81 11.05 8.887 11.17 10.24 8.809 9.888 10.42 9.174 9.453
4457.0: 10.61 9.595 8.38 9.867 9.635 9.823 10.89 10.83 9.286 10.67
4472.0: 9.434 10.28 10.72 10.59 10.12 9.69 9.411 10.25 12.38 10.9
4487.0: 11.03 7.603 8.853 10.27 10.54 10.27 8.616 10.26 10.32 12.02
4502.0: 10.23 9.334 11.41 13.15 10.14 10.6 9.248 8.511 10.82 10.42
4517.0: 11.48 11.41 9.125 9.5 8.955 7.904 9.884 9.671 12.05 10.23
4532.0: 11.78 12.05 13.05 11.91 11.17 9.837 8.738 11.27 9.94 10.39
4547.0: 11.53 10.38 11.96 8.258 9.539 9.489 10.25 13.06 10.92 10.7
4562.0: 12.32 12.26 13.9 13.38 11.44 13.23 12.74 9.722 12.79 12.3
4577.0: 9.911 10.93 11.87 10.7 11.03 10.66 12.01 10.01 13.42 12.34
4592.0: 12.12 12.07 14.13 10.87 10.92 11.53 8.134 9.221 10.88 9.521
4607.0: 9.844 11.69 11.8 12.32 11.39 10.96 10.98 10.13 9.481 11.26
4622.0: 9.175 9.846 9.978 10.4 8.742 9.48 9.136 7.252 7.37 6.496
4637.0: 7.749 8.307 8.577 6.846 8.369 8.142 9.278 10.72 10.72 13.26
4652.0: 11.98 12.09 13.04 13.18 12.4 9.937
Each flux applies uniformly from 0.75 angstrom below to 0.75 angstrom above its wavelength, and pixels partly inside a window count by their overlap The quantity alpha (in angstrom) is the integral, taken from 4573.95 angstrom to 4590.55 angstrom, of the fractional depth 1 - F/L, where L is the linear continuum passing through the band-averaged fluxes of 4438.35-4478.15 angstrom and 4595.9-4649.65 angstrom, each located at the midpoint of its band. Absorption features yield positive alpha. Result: -2.8 angstrom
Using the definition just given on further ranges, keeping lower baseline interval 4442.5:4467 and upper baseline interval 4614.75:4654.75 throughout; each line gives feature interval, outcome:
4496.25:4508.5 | -1.24 angstrom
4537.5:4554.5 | -0.92 angstrom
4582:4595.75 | -3.35 angstrom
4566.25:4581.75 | -3.32 angstrom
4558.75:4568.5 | -2.57 angstrom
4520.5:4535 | -0.92 angstrom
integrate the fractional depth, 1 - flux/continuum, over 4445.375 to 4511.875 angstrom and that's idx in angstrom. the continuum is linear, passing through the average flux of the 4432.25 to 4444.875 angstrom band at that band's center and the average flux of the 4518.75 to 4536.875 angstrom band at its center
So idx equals 2.8 angstrom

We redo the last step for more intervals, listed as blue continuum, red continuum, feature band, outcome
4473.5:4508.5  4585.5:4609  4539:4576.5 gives -1.22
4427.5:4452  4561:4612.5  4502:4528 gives 2.18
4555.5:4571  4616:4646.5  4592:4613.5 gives -1.69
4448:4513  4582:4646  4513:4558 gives -1.85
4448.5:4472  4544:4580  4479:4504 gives 0.38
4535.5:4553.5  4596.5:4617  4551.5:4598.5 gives -4.51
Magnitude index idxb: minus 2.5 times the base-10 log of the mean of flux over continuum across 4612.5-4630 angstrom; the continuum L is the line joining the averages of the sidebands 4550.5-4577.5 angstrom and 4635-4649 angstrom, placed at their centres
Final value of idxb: -0.10 mag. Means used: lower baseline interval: 11.5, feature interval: 10.1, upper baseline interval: 8.44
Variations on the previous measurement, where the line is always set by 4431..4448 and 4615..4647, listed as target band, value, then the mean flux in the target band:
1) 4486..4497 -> 0.06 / 9.64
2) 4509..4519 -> -0.04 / 10.3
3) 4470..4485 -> -0.01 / 10.4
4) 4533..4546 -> -0.12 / 10.9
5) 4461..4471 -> 0.02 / 10.1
